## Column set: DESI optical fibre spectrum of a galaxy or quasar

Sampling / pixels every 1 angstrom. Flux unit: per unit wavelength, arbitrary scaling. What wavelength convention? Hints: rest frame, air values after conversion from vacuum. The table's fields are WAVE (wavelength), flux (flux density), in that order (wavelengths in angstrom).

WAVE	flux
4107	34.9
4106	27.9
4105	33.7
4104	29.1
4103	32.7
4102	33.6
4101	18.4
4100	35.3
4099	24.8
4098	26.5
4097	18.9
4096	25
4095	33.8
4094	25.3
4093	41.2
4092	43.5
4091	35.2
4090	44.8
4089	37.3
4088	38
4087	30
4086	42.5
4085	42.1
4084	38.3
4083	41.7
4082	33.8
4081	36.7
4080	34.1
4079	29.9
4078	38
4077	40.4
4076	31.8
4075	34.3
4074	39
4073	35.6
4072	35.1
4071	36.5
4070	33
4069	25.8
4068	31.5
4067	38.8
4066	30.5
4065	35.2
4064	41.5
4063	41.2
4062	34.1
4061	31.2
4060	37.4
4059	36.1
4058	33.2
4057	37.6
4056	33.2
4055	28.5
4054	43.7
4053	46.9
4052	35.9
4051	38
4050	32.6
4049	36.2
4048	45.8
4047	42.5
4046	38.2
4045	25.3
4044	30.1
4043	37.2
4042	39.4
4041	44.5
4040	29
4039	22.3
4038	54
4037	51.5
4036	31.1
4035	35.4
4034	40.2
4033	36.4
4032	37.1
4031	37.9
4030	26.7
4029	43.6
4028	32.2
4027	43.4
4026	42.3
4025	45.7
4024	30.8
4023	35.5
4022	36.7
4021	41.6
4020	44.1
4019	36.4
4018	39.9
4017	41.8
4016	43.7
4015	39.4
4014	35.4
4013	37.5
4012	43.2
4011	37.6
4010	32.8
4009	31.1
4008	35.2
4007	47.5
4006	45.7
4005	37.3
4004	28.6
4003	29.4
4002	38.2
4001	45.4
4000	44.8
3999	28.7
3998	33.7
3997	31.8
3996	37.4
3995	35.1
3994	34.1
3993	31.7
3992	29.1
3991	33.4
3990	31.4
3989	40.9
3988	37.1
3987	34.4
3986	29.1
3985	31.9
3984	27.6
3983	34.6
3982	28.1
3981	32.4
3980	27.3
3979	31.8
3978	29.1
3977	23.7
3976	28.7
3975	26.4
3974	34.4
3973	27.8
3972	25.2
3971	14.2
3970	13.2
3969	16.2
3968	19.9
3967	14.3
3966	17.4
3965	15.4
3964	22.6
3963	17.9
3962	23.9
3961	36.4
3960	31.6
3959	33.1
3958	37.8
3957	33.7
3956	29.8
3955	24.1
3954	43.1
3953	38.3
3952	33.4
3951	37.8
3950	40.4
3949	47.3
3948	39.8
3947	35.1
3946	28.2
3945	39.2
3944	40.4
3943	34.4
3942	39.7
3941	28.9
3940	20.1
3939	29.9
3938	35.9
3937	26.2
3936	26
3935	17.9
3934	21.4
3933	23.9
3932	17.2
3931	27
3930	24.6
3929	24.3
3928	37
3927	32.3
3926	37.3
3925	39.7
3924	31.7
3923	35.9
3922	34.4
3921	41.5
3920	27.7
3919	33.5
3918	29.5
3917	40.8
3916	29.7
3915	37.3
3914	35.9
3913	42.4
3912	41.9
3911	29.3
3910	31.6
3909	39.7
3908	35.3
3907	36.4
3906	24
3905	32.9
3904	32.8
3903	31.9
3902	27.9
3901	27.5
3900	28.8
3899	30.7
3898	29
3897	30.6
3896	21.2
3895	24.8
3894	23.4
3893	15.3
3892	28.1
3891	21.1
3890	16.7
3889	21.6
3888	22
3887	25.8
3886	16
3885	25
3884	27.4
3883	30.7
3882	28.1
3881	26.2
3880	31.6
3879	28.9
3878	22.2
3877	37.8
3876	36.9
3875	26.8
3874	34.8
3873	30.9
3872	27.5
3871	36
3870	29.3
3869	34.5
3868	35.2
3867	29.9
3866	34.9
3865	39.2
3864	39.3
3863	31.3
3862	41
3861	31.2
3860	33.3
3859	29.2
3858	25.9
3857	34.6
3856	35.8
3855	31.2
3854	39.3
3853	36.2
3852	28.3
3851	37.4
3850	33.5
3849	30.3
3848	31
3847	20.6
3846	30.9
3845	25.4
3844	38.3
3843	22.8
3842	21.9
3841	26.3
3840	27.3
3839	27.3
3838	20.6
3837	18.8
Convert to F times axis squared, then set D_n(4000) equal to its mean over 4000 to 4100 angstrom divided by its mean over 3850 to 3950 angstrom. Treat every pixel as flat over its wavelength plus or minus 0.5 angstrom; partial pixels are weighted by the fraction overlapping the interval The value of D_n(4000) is 1.3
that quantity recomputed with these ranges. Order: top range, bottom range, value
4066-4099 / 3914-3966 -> 1.18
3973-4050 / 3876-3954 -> 1.23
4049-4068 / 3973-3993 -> 1.21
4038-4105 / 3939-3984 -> 1.25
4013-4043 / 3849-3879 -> 1.26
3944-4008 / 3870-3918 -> 1.12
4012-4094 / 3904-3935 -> 1.23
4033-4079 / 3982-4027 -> 1.02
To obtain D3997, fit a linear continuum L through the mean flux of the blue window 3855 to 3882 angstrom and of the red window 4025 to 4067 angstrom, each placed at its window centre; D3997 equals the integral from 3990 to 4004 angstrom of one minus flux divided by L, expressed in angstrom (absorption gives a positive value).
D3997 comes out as 0.53 angstrom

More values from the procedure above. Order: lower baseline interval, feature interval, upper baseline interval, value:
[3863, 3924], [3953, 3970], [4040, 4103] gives 3.3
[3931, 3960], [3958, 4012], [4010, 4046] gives 7.0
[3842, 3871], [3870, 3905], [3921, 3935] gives 4.4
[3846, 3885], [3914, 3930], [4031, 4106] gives -0.5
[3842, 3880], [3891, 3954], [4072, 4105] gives 1.7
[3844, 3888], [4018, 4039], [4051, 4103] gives -2.9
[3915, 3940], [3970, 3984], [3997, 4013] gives 2.9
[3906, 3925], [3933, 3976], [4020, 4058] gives 8.3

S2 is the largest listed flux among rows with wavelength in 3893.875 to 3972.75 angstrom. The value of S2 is 47.3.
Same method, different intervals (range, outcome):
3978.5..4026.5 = 47.5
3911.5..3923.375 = 42.4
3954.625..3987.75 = 37.8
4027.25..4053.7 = 54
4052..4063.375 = 46.9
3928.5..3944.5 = 40.4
